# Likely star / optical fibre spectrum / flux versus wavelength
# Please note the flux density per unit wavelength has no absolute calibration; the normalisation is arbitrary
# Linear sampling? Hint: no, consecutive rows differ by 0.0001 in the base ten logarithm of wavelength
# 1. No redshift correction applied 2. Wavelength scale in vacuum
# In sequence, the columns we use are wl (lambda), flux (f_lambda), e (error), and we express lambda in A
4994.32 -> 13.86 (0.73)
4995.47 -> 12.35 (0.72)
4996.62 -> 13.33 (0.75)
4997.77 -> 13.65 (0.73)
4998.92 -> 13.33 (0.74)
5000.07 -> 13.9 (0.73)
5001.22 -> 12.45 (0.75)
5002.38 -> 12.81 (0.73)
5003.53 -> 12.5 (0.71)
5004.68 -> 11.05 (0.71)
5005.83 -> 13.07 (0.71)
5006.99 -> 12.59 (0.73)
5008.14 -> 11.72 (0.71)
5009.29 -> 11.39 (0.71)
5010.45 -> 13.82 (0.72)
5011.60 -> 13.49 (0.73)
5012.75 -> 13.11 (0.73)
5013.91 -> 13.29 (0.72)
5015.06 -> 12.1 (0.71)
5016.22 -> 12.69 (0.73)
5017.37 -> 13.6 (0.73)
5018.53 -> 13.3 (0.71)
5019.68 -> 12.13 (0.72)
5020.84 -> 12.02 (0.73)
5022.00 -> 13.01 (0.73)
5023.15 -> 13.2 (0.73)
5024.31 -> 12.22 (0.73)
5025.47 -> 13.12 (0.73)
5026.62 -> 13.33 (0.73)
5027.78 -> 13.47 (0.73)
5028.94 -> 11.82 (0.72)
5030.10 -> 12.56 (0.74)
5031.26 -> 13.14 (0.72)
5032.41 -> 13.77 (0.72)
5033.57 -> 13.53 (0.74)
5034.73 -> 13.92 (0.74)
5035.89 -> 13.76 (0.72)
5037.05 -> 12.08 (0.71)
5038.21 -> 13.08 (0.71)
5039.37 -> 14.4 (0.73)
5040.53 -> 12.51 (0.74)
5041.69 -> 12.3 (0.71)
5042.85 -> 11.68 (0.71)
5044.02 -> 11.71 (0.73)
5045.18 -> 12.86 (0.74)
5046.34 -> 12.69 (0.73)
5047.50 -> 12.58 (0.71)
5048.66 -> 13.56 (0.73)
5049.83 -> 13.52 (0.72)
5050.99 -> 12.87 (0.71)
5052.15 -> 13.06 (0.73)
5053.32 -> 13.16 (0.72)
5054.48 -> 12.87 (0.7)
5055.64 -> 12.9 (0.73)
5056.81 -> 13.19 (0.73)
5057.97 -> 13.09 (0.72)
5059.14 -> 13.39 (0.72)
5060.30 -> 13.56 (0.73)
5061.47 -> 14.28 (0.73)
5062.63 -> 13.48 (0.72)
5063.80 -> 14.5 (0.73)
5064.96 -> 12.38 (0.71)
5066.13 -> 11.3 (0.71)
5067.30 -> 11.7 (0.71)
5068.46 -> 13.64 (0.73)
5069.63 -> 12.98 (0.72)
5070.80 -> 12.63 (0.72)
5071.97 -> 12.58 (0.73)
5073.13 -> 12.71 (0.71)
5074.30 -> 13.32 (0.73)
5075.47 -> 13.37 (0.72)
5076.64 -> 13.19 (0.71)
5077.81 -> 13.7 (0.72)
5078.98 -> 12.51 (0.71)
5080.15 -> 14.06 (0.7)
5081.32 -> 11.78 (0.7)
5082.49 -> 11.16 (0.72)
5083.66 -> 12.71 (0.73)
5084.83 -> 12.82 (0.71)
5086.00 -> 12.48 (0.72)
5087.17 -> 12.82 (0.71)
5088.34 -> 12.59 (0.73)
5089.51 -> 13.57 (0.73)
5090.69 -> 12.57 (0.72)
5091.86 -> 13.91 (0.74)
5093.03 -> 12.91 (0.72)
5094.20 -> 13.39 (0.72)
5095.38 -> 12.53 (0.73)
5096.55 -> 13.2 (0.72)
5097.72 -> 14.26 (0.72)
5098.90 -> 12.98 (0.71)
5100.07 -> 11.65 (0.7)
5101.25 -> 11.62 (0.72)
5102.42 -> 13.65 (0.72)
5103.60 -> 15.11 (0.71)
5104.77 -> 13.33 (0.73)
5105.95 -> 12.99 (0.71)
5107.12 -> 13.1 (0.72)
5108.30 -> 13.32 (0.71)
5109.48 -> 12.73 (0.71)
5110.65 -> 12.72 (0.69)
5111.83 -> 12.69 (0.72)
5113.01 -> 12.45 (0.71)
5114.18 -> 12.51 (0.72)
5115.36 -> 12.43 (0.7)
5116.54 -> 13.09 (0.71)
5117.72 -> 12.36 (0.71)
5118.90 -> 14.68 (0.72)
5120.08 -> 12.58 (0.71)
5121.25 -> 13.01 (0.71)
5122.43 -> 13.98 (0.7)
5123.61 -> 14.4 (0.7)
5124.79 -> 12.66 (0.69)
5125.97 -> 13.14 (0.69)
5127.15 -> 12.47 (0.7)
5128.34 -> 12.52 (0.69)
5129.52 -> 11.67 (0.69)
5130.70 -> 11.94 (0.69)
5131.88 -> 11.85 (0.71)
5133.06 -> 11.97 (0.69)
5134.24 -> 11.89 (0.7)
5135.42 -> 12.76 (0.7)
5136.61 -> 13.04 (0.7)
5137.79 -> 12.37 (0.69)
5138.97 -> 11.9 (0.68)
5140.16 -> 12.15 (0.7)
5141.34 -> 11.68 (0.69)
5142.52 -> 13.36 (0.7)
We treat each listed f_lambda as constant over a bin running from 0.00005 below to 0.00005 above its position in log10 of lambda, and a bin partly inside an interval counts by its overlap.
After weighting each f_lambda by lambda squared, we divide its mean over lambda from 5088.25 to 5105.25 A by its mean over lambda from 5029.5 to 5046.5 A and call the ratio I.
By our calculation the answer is 1.04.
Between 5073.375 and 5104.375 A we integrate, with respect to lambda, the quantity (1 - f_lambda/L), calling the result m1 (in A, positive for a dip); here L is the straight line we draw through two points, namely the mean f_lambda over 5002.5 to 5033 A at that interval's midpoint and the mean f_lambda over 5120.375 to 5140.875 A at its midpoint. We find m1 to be -0.9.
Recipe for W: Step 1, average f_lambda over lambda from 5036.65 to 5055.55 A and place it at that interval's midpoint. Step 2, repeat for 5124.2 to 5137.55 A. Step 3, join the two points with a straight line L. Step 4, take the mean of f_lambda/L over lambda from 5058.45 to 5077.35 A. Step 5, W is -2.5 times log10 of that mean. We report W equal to -0.03 mag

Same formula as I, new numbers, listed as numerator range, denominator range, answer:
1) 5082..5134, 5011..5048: 1.03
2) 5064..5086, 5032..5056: 0.99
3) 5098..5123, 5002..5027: 1.06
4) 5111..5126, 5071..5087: 1.04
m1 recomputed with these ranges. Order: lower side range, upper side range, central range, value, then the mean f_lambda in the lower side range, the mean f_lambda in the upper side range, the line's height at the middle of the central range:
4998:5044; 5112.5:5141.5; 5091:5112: -0.7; 12.8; 12.6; 12.7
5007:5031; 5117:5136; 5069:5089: -0.1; 12.8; 12.7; 12.8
